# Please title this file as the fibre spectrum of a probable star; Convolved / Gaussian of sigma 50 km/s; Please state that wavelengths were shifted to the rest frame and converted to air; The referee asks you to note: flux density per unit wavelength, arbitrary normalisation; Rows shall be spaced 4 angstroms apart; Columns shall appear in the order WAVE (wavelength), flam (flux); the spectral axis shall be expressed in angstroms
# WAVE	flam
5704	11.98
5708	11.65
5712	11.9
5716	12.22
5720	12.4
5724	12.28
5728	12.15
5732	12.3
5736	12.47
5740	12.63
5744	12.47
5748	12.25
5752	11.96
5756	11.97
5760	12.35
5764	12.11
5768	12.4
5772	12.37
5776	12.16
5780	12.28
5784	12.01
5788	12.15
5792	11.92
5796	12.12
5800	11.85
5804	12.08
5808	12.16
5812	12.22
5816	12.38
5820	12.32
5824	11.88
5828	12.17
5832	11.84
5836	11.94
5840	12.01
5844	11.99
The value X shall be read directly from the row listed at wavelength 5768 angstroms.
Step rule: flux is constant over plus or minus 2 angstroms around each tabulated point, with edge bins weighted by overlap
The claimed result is 12.4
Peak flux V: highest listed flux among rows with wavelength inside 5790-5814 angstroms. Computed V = 12.22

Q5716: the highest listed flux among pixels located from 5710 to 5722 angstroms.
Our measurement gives 12.4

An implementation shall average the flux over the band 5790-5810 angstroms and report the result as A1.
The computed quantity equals 12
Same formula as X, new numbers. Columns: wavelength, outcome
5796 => 12.12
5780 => 12.28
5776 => 12.16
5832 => 11.84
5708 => 11.65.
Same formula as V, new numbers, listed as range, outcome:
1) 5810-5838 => 12.38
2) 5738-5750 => 12.63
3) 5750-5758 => 11.97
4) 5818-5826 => 12.32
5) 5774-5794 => 12.28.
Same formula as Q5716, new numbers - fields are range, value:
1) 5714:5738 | 12.47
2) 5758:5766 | 12.35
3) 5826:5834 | 12.17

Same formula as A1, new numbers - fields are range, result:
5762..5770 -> 12.3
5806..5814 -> 12.2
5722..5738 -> 12.3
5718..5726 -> 12.3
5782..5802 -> 12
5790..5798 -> 12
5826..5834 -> 12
